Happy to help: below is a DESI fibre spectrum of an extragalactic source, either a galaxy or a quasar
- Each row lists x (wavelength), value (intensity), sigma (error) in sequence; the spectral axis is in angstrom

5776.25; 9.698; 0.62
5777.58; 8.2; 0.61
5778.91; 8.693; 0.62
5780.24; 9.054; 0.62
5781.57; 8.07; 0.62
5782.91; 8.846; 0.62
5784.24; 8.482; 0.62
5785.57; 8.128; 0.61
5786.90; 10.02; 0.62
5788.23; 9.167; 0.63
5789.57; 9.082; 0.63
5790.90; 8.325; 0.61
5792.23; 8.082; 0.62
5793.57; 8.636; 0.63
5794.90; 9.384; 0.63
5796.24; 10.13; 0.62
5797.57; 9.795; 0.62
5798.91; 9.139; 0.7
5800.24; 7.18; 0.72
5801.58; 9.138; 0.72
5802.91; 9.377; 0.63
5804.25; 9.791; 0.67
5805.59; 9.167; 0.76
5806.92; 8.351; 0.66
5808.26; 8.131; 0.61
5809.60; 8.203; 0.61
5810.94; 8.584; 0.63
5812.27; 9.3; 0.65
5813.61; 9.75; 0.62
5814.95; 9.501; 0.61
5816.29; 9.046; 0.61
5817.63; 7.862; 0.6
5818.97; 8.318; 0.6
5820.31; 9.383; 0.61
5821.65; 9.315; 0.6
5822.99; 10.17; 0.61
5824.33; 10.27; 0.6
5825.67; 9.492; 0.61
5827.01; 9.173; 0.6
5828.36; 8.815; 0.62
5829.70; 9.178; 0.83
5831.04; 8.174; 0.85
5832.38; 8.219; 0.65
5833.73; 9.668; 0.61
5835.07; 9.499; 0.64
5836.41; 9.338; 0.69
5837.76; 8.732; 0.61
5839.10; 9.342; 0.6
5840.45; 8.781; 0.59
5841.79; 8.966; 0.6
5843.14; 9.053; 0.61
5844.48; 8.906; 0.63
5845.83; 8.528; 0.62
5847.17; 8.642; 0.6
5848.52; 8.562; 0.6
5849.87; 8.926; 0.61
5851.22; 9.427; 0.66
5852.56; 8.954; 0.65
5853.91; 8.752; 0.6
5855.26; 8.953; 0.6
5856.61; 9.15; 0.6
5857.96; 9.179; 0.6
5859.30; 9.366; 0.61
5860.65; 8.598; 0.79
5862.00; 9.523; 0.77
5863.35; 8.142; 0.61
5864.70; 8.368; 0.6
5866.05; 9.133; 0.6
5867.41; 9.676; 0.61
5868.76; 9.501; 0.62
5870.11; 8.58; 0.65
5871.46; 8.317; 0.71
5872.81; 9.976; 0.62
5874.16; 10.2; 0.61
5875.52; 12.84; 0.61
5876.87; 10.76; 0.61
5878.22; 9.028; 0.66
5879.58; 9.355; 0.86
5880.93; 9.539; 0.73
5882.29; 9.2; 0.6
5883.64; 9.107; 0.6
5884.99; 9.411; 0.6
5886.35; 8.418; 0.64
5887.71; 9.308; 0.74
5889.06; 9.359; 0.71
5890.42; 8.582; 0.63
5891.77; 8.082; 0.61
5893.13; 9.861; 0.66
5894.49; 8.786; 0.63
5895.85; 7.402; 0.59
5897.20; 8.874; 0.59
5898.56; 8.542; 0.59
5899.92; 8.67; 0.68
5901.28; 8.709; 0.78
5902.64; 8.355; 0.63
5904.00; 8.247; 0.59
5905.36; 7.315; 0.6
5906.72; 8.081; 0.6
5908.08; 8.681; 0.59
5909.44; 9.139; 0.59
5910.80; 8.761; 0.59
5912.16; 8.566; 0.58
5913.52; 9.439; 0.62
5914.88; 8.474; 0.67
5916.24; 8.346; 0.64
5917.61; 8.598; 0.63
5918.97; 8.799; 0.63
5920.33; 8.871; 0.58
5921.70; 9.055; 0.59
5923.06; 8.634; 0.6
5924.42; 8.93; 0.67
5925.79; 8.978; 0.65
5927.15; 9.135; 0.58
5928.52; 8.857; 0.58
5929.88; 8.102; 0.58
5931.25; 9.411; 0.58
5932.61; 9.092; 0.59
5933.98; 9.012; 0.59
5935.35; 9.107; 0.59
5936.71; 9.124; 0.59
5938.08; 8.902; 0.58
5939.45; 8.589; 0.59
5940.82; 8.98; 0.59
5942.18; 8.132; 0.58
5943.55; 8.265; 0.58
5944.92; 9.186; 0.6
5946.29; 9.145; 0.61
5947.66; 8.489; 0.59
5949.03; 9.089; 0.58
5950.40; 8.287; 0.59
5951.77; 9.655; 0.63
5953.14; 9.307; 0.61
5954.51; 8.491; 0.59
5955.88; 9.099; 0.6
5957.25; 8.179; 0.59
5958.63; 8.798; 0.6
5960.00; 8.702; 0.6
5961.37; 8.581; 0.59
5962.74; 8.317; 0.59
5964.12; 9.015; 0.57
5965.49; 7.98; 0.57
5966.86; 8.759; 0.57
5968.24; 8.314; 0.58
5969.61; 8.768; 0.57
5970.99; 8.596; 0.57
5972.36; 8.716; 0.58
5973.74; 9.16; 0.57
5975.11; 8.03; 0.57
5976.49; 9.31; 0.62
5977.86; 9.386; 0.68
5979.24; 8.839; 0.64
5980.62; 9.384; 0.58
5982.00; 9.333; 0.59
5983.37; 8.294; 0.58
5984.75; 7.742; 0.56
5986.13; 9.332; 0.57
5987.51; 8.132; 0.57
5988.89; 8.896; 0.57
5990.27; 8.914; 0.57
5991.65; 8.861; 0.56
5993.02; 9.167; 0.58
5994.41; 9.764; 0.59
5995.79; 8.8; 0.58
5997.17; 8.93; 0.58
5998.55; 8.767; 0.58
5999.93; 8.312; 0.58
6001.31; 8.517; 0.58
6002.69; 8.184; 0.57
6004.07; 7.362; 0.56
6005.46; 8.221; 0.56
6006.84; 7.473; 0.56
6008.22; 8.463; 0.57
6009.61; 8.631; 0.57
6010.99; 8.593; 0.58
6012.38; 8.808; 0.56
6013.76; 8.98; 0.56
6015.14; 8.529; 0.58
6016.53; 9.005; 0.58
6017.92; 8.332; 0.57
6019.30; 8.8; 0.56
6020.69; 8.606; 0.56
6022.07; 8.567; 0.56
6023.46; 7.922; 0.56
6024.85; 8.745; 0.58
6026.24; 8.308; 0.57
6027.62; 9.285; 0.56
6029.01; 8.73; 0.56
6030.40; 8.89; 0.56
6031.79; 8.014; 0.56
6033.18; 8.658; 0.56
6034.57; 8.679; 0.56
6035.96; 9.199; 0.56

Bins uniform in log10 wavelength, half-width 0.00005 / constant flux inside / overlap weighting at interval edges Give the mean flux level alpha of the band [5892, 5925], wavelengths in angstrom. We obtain 8.62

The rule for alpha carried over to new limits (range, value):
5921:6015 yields 8.74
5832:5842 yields 9.1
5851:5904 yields 9.11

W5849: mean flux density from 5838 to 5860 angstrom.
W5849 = 8.97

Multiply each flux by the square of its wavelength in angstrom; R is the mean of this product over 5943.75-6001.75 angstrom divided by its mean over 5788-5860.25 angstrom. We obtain 1.0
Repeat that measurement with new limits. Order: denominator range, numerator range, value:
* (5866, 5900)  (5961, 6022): 0.97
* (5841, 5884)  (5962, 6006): 0.98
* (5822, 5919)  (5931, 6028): 1.00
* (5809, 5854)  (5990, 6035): 1.01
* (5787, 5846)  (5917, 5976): 1.02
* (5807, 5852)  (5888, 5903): 0.99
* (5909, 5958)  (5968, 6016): 1.00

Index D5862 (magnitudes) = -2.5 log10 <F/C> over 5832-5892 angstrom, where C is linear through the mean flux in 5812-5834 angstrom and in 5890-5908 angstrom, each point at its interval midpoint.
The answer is -0.048 mag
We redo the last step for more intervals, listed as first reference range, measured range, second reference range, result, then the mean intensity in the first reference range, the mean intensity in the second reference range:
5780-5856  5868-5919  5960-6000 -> -0.01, 8.97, 8.78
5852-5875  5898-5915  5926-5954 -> 0.06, 9.1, 8.89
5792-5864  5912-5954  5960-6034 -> -0.01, 9.01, 8.64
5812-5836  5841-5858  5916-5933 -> 0.02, 9.17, 8.84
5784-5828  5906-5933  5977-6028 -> 0.00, 9.03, 8.65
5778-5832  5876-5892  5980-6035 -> -0.05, 8.96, 8.62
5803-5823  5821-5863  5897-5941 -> -0.02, 8.96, 8.73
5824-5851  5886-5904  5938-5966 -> 0.02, 9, 8.72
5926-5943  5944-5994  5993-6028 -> -0.01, 8.87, 8.56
